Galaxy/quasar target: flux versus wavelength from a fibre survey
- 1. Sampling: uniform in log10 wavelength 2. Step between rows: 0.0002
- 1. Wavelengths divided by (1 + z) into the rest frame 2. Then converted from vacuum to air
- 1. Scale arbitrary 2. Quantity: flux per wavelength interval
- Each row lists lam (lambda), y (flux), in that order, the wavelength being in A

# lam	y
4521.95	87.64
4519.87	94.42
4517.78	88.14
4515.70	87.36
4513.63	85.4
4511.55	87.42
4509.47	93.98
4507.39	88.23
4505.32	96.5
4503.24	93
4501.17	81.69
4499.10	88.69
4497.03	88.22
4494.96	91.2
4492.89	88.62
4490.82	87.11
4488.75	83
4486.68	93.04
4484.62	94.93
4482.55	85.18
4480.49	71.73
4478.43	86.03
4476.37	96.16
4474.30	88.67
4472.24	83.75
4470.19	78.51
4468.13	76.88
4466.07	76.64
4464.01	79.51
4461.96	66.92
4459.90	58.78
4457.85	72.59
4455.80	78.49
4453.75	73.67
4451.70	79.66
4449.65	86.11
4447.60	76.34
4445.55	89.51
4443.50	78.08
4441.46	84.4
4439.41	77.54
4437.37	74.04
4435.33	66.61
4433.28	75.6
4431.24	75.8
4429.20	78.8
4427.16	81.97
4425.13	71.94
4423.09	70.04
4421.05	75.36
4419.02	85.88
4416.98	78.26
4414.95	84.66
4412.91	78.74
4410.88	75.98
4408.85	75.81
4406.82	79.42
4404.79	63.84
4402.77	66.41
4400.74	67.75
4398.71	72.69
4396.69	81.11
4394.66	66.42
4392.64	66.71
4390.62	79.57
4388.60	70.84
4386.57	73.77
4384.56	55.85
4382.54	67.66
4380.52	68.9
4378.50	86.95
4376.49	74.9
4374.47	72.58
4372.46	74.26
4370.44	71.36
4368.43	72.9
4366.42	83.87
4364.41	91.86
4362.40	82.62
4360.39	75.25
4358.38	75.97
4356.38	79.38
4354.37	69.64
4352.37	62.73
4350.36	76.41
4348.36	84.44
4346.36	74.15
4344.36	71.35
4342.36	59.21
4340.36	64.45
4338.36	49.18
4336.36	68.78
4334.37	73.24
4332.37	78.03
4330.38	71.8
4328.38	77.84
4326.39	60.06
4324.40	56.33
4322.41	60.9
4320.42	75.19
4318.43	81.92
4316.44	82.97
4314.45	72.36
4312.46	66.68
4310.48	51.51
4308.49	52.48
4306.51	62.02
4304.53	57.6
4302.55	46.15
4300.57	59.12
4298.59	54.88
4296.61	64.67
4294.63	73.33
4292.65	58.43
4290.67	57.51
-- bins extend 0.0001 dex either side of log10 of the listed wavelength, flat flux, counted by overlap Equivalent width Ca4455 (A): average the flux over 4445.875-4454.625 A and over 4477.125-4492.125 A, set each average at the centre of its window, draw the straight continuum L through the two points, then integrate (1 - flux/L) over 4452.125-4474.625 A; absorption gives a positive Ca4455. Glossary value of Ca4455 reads 1.8 A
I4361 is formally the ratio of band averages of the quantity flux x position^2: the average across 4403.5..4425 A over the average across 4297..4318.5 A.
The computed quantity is 1.30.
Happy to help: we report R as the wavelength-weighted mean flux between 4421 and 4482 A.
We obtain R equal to 77.8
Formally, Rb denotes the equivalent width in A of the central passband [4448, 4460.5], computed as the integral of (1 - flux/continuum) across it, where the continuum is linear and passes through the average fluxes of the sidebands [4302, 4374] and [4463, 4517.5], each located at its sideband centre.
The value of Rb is 1.1 A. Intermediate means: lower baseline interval 70.1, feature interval 75.5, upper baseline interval 86.6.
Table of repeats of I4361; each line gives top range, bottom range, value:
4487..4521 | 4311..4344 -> 1.41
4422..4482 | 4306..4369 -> 1.16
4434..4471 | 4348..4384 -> 1.05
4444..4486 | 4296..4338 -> 1.31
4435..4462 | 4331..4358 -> 1.14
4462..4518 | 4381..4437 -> 1.22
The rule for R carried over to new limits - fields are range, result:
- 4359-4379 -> 78.4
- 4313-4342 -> 69.2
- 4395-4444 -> 75.7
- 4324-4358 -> 69.6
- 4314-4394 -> 72.4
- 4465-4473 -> 78.8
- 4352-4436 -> 74.7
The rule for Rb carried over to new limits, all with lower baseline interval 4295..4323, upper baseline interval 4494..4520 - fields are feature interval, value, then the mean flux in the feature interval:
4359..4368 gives -1.5 A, 82.4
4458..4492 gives 1.5 A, 81.5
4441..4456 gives 0.2 A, 80.8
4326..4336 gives -0.9 A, 72.7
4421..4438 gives 1.1 A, 74.4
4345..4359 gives -1.1 A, 74.6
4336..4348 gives 0.5 A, 65.4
